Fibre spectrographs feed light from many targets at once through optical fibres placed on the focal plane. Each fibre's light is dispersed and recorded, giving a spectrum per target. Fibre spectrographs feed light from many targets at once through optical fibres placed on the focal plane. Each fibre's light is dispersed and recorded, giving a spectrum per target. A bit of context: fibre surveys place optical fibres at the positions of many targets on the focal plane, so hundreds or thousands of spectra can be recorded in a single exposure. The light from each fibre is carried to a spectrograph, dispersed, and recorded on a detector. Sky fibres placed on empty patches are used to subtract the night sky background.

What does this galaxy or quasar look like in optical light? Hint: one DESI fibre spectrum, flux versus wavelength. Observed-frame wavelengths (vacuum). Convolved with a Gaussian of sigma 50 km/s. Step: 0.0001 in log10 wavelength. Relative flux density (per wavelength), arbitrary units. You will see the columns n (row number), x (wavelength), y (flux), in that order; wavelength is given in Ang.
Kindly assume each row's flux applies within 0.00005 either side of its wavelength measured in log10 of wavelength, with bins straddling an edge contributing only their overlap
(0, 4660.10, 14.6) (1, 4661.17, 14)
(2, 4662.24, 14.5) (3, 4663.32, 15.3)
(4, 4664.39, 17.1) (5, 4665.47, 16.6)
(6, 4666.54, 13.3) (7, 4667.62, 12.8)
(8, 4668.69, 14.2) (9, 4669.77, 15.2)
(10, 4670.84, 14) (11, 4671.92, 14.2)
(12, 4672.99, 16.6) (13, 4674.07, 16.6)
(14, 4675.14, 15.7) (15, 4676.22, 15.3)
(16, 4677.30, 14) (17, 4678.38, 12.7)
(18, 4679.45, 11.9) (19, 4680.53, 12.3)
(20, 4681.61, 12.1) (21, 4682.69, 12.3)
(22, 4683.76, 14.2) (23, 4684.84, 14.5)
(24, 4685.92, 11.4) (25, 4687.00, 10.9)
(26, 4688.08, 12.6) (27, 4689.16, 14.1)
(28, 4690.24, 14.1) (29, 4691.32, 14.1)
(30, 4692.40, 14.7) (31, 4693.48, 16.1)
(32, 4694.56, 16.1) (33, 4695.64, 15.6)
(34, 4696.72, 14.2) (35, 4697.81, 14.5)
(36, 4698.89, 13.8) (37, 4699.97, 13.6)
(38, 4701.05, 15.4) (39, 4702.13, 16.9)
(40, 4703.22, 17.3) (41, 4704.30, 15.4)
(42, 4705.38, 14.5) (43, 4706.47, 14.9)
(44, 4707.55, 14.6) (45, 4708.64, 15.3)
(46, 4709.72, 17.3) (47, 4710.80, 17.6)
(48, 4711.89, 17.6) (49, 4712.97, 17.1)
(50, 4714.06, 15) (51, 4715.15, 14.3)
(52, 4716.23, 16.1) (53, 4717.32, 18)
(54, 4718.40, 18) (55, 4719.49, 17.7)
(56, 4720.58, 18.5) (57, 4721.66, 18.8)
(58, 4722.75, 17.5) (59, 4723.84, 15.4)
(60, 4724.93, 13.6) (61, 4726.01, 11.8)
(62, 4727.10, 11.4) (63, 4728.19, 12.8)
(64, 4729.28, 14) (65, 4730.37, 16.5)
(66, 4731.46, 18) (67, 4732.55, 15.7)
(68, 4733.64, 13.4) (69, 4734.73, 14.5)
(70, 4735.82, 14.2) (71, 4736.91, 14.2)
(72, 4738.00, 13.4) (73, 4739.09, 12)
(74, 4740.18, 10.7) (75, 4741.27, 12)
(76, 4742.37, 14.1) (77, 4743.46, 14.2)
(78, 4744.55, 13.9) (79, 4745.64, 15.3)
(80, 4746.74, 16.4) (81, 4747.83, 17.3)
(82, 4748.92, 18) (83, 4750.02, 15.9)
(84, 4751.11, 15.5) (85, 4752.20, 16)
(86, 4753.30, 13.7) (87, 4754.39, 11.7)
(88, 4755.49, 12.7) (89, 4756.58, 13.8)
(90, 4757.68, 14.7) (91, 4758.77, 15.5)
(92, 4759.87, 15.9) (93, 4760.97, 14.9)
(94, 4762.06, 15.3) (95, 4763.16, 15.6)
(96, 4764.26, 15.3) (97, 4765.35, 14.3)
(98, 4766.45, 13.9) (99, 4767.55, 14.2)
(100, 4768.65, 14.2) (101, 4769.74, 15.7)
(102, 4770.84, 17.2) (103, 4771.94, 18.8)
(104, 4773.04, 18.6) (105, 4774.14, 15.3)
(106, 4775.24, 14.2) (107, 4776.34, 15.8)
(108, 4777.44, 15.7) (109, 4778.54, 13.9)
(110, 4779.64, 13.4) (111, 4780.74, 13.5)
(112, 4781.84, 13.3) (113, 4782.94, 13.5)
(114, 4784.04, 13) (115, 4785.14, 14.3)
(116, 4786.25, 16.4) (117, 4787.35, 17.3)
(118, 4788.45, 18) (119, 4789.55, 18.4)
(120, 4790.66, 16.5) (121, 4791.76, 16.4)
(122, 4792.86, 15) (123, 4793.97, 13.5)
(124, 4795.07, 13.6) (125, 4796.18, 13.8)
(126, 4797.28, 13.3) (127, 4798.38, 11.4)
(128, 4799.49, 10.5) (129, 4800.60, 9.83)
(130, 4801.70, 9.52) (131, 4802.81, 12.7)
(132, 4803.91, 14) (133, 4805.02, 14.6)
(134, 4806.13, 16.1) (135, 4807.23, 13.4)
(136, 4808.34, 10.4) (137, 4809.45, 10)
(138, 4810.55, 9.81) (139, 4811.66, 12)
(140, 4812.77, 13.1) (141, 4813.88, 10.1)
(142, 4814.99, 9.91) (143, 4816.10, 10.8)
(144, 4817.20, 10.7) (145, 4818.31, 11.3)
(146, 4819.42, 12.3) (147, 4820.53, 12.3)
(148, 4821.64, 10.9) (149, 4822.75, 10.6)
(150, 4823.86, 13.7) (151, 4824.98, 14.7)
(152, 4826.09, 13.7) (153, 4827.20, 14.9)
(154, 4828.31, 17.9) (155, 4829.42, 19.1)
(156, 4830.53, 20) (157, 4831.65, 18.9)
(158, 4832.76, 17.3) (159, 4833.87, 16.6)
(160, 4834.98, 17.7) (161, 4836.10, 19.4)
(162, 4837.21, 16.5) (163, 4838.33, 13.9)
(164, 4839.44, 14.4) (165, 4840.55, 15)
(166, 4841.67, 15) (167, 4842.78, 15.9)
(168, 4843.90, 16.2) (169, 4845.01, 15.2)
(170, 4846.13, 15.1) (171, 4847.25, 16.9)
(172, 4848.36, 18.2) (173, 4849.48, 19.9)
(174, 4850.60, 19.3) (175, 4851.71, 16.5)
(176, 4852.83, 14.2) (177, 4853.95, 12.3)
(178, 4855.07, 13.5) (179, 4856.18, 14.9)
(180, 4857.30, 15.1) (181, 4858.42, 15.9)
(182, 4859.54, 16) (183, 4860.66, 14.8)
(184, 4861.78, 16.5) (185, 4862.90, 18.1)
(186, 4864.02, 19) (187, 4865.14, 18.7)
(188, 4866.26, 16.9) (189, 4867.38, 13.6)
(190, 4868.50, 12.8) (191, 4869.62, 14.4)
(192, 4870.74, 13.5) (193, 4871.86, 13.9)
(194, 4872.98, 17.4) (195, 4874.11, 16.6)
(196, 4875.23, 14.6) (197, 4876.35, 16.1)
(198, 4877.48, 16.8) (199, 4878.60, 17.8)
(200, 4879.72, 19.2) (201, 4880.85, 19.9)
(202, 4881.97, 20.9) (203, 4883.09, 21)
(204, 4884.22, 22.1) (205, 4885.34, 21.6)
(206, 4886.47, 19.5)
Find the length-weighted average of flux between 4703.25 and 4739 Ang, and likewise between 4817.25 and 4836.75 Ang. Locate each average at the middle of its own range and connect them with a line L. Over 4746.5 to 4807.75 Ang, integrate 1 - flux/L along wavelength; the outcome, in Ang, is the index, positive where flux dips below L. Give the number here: 2.6 Ang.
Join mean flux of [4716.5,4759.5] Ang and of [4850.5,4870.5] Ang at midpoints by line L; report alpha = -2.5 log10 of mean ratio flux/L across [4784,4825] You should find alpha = 0.18 mag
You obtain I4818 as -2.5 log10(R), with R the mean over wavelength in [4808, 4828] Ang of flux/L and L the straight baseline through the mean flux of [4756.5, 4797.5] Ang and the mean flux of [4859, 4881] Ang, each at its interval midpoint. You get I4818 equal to 0.31 mag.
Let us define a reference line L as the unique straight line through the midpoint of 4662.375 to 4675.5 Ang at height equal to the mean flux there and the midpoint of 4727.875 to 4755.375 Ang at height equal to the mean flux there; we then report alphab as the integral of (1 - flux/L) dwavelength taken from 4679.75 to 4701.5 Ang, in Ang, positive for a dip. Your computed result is 1.6 Ang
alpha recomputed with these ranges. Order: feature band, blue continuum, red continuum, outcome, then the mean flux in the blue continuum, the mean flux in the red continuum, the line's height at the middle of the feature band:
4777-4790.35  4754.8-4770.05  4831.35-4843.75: 0.01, 14.7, 16.4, 15.2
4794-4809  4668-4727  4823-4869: 0.25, 15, 16.2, 15.8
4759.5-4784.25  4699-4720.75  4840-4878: 0.07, 16.2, 15.8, 16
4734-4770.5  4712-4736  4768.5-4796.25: 0.07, 15.6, 15.4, 15.5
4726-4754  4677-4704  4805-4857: -0.02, 14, 14.6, 14.2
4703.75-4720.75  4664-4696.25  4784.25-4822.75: -0.18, 14.2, 13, 13.9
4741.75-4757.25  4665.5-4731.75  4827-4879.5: 0.03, 14.9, 16.3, 15.4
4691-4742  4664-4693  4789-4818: -0.12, 14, 12.7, 13.6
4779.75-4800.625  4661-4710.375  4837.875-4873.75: 0.06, 14.5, 15.7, 15.3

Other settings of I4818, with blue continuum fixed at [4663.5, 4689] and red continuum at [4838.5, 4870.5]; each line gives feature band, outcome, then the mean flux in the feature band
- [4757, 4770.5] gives -0.01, 15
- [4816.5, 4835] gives 0.06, 14.8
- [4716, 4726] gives -0.17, 16.8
